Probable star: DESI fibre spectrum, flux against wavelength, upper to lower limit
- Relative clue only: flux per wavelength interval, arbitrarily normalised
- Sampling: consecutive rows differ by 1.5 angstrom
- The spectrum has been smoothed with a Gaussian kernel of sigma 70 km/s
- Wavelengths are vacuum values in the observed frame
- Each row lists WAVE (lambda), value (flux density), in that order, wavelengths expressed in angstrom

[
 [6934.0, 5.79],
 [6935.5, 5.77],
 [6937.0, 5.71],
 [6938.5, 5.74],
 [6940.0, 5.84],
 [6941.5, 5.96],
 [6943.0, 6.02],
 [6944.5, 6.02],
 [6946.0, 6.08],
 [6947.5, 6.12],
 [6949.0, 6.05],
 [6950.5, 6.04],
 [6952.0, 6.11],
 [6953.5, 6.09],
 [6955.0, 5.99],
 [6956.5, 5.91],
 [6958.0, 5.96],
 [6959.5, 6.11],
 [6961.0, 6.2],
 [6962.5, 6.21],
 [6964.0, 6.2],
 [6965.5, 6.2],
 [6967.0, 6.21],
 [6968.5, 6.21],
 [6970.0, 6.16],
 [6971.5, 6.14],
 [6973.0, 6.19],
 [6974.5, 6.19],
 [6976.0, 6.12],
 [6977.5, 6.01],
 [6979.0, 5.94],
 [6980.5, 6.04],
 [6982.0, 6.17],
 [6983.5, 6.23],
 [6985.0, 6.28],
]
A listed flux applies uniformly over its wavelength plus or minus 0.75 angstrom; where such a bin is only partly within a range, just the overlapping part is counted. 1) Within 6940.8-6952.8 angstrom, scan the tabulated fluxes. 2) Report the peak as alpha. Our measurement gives 6.12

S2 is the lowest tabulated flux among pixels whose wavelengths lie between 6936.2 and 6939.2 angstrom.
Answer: 5.71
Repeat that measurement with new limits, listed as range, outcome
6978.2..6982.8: 5.94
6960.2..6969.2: 6.2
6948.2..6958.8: 5.91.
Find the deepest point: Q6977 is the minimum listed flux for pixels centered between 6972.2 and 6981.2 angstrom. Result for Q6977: 5.94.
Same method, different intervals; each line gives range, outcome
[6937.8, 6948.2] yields 5.74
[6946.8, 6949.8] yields 6.05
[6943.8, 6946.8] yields 6.02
